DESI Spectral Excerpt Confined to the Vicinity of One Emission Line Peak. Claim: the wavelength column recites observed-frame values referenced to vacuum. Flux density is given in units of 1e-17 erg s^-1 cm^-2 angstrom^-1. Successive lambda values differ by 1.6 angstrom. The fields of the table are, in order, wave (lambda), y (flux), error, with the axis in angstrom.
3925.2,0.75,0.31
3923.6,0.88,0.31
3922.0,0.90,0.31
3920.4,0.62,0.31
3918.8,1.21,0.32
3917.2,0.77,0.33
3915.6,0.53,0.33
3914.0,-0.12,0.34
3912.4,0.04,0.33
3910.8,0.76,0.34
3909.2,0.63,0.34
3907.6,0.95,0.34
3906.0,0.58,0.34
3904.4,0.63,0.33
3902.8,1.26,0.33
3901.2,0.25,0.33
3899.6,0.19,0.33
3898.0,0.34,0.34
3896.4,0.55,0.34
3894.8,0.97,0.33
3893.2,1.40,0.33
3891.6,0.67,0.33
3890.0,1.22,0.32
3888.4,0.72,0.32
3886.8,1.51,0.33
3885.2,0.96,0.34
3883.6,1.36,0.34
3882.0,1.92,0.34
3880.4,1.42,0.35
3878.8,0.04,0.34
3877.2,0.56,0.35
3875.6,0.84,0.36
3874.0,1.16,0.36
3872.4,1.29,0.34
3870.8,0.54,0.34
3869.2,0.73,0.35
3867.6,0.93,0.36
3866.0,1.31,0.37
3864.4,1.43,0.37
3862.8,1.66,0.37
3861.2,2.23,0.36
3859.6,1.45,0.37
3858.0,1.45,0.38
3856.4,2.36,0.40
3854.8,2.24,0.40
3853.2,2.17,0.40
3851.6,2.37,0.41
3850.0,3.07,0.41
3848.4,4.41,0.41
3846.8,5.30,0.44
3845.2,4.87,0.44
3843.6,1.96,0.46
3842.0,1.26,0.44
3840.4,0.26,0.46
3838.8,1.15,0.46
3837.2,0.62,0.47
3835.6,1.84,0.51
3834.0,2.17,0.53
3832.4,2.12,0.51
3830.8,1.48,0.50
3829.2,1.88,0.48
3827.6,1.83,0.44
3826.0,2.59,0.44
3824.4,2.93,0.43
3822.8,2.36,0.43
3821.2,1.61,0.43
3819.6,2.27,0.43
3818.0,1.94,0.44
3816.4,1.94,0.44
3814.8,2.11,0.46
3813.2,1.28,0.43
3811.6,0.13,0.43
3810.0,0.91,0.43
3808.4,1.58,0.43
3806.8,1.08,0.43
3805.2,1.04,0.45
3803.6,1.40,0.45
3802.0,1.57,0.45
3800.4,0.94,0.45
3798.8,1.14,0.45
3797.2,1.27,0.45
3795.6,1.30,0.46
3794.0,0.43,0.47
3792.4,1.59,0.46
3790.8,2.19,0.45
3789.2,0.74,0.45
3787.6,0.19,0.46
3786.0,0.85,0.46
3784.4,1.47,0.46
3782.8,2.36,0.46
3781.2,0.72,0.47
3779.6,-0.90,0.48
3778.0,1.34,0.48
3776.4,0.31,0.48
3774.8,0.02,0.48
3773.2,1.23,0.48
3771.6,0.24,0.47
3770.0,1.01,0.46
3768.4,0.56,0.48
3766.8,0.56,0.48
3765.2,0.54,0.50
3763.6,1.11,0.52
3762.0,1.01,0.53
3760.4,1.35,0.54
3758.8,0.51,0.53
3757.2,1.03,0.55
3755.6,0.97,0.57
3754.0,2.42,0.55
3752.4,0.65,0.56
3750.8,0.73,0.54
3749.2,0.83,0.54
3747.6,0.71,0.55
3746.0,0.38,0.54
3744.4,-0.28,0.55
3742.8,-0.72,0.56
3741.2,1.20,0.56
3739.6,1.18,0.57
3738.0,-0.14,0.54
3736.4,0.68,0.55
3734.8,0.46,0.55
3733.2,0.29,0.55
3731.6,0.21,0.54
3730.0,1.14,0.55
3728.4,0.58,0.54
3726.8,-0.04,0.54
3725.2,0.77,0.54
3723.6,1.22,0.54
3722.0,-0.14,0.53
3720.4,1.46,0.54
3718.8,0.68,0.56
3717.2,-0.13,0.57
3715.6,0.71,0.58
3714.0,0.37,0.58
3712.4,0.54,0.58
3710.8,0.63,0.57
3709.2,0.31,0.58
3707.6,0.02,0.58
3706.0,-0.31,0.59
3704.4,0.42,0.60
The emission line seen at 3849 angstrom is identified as Lyman alpha 1216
